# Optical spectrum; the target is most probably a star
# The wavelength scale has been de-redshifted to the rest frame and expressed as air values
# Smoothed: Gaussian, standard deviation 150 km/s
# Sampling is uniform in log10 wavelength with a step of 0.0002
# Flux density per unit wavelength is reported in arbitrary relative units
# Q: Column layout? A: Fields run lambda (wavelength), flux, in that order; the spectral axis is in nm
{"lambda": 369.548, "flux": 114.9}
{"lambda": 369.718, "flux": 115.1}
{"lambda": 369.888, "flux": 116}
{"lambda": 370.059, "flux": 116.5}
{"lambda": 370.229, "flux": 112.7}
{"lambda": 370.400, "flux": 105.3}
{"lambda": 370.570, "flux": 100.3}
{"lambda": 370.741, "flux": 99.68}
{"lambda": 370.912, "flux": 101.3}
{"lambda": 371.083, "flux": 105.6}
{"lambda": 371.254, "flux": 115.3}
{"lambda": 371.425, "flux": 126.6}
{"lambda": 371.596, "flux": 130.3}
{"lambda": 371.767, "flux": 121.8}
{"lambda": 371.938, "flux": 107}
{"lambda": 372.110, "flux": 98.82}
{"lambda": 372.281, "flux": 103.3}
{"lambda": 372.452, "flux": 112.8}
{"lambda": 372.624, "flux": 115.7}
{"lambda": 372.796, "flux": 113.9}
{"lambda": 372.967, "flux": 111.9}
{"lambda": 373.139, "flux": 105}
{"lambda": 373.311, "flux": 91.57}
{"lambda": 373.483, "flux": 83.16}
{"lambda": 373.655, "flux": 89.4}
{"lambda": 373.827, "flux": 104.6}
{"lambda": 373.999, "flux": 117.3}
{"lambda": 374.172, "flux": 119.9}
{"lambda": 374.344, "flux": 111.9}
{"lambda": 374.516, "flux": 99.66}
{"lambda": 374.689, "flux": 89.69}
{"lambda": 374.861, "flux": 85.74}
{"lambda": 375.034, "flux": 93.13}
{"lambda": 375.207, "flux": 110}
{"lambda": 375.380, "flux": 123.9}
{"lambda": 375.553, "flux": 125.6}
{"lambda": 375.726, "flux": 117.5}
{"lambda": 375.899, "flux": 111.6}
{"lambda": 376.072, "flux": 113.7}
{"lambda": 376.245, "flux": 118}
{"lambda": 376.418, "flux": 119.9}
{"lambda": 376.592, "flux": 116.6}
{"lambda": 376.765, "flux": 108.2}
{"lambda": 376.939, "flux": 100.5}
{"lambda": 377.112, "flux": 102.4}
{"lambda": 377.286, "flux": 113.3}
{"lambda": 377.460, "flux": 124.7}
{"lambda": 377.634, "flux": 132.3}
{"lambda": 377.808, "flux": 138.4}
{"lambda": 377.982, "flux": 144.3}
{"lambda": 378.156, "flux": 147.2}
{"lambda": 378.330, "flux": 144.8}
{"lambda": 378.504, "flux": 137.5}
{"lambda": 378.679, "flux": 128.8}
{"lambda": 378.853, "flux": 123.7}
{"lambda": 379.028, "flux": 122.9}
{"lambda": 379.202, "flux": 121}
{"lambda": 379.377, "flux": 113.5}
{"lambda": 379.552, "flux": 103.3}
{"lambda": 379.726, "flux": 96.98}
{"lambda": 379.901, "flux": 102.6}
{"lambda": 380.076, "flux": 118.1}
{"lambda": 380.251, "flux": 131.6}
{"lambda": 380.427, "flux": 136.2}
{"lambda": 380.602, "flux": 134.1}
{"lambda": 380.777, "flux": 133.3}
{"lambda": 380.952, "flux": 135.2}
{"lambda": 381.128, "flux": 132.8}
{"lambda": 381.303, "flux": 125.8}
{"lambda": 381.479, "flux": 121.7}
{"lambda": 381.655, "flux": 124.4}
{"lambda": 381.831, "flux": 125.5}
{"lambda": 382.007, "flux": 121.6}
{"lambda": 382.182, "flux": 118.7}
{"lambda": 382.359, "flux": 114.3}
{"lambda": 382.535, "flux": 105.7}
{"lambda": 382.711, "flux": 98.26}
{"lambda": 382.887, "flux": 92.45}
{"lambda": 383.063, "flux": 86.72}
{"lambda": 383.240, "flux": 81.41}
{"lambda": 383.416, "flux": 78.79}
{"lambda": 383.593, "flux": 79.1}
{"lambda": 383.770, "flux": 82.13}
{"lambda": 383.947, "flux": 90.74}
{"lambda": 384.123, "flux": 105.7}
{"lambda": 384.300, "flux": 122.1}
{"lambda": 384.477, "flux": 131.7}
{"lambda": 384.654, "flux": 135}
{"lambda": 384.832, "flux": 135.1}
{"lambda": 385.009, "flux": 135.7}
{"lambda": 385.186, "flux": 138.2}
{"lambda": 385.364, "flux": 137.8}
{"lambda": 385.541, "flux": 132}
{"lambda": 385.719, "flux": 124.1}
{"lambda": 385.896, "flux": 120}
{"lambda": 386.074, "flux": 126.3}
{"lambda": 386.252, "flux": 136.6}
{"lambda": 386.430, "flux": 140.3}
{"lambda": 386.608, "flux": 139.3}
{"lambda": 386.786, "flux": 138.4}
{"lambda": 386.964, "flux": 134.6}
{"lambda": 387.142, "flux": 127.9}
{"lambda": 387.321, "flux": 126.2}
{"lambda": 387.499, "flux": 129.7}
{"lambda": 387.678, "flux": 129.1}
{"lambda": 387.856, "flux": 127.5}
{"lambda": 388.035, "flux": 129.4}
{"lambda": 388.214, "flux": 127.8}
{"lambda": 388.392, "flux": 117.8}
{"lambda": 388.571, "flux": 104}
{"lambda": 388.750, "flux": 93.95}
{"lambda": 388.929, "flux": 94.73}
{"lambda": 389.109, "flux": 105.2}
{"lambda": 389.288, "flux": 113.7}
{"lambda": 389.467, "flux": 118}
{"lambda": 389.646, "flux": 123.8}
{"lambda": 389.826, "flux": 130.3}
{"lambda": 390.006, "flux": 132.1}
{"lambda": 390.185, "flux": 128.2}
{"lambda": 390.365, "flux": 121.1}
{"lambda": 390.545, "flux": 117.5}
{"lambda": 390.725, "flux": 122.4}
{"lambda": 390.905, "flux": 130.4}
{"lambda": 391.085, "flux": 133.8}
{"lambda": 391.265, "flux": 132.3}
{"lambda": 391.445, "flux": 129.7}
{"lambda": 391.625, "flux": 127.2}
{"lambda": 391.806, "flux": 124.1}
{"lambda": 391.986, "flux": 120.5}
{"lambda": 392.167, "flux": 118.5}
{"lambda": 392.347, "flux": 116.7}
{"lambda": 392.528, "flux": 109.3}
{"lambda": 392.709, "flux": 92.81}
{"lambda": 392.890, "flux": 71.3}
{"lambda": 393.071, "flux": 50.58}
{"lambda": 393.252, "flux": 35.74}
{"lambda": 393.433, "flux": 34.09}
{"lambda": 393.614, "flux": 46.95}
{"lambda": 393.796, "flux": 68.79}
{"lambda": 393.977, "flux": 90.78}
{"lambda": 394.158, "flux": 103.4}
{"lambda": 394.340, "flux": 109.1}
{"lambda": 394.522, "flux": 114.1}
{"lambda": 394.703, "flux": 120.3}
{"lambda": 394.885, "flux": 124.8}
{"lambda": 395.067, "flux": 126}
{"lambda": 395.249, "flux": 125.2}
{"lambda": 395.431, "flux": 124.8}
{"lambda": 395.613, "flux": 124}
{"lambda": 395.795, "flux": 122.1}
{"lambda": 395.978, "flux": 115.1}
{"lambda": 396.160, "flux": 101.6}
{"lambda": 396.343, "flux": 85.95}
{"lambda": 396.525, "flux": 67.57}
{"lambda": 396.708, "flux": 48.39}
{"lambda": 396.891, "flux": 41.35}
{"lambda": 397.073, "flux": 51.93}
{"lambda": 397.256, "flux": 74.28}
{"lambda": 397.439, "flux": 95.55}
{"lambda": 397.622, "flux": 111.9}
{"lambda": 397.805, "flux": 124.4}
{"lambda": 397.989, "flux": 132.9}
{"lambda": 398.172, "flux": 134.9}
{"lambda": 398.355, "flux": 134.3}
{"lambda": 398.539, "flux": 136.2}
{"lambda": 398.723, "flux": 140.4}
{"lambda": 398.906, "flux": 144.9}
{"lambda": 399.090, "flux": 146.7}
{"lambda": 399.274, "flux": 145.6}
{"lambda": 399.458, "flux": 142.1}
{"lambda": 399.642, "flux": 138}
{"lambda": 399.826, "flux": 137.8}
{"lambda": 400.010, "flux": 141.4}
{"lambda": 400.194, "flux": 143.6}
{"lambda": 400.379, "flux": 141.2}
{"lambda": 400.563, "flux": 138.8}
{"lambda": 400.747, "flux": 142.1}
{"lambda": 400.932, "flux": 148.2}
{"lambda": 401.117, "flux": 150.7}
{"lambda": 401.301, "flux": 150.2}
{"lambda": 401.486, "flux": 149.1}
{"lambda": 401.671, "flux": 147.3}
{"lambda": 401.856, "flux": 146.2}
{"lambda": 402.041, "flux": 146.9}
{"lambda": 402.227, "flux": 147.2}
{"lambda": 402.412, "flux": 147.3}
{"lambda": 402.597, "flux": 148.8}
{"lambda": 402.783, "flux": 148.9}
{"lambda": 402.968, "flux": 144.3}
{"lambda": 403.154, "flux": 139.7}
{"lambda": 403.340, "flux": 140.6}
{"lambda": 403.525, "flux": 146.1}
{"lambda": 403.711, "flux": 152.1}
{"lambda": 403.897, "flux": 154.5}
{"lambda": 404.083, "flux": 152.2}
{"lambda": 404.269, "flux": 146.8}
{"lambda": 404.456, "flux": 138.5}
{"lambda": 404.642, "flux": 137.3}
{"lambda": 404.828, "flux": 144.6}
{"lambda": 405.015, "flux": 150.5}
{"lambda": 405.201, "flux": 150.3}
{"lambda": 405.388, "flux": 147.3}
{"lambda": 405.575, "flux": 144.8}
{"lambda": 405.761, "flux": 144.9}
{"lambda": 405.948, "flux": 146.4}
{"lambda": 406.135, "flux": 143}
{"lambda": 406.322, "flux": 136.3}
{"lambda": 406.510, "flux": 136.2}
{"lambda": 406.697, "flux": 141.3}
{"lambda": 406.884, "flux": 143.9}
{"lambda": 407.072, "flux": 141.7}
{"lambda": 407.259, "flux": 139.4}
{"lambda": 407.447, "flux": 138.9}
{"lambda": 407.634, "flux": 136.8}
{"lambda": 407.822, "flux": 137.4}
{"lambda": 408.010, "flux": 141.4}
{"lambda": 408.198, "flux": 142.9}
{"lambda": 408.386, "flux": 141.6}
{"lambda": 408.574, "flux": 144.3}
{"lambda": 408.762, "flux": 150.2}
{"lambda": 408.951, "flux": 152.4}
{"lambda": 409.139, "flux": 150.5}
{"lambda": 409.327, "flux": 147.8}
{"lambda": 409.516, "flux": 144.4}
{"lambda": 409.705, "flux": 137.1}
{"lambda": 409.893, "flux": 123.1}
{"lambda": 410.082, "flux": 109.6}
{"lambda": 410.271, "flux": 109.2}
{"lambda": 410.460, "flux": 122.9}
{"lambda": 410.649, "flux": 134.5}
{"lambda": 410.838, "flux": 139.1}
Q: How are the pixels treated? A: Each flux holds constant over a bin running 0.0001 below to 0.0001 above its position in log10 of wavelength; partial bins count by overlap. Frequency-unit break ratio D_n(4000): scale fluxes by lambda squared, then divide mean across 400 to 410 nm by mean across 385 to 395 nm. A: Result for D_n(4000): 1.4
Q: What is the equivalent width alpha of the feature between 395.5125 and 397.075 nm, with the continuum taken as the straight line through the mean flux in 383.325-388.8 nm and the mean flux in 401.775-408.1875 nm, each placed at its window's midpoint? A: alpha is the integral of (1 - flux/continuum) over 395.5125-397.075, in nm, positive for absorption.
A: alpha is 0.56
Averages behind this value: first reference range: 122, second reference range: 144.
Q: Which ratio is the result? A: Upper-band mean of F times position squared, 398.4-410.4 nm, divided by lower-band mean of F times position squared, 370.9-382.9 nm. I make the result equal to 1.4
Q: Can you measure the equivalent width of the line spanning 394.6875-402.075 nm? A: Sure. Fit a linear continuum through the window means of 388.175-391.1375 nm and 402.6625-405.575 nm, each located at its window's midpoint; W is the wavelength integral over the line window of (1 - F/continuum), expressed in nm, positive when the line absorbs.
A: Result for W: 0.66 nm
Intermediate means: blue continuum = 118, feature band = 123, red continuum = 146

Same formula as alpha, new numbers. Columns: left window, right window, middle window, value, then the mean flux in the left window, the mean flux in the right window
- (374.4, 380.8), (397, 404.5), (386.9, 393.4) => 0.727 nm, 118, 138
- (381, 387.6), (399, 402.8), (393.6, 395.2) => 0.371 nm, 119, 145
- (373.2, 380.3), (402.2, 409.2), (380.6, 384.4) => 0.356 nm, 115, 144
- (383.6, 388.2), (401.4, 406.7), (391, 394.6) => 0.999 nm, 126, 146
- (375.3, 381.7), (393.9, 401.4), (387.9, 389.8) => 0.114 nm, 123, 120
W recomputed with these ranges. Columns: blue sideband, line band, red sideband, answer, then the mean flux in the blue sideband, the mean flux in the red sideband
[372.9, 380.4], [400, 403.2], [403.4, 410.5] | -0.22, 115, 141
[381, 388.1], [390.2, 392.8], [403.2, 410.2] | 0.11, 120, 142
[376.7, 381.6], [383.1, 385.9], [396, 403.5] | 0.26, 124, 128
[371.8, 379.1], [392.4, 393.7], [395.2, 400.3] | 0.57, 114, 116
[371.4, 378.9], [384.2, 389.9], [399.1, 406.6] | 0.07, 114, 145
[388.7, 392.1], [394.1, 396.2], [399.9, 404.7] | 0.21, 121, 146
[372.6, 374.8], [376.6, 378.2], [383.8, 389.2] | -0.19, 104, 124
